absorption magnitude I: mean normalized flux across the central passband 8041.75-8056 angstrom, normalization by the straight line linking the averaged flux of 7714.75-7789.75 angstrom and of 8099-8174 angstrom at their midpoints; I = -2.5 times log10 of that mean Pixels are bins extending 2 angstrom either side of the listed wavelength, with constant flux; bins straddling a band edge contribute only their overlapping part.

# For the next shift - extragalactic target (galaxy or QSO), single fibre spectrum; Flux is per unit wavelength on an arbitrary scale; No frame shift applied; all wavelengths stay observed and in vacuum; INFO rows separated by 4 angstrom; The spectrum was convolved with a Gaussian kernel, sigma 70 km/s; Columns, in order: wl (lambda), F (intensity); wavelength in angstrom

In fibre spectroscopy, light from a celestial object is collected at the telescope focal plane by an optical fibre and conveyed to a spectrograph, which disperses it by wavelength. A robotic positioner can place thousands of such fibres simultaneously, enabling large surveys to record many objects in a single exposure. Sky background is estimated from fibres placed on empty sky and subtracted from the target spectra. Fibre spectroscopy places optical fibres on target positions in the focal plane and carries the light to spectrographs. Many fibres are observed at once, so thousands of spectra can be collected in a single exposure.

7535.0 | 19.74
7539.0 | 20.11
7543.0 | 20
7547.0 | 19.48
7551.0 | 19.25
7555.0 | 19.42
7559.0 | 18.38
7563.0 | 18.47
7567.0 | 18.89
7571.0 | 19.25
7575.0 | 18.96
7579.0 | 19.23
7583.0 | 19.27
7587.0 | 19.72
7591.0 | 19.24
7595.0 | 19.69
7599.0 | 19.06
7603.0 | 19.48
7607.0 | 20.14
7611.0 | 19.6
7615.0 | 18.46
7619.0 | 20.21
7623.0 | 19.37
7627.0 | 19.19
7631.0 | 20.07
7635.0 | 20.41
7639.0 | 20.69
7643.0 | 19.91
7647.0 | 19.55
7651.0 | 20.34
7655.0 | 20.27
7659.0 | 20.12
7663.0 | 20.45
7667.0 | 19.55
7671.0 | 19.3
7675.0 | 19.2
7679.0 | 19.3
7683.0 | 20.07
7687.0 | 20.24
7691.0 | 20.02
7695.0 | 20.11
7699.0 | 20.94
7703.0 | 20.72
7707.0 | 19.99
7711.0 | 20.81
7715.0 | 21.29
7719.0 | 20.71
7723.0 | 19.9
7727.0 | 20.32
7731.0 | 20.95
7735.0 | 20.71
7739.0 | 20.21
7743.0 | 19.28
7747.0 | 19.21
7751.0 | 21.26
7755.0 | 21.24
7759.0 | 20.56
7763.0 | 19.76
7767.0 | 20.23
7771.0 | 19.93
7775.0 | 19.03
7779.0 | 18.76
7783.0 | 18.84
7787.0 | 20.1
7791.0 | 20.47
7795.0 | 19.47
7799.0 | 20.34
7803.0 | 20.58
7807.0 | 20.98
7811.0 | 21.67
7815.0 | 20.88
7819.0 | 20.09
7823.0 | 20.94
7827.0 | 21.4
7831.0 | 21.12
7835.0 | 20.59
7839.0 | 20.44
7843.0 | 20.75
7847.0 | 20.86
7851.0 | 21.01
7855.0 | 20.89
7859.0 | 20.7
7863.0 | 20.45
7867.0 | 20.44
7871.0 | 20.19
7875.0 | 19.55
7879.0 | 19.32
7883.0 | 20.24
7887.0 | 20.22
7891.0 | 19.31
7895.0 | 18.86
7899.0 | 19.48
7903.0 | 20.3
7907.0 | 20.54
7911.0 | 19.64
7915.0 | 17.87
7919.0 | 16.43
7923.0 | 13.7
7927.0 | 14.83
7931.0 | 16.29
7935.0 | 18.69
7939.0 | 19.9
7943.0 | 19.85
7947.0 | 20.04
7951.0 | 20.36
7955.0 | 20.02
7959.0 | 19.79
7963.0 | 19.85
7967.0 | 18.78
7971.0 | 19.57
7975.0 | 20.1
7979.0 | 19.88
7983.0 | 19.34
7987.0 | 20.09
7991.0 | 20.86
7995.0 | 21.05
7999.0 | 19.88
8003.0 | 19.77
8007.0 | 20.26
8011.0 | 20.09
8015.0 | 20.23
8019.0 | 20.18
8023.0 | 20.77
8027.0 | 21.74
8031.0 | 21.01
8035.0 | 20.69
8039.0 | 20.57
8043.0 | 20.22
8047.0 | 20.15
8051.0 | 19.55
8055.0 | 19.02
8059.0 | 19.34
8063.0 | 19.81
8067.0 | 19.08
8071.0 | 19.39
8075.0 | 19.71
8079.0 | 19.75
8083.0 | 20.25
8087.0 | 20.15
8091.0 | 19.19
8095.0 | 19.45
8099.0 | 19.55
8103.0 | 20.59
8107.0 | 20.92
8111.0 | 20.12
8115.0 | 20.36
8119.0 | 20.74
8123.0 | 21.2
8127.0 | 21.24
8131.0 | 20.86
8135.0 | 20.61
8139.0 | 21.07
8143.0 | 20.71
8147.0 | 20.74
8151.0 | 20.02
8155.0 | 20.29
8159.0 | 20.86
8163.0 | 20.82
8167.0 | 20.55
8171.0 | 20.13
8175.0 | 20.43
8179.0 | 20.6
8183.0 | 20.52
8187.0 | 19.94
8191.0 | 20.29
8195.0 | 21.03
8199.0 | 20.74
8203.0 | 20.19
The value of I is 0.040 mag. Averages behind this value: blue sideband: 20.1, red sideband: 20.6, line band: 19.8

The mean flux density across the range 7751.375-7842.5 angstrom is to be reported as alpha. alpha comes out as 20.4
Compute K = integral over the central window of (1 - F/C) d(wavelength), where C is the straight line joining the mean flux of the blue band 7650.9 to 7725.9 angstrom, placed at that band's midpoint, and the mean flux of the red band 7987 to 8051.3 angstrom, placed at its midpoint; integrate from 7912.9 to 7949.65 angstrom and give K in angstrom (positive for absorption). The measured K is 5.1 angstrom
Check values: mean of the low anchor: 20.2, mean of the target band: 17.6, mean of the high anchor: 20.5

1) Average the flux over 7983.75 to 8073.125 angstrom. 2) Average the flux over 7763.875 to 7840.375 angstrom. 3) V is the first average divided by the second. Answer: 0.99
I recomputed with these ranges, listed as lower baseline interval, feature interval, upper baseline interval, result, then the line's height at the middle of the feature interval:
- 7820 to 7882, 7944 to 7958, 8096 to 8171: 0.03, 20.6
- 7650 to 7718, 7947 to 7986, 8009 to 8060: 0.03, 20.3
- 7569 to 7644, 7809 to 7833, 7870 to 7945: -0.11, 18.9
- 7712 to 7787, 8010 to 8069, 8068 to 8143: 0.00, 20.3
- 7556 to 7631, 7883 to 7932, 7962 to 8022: 0.09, 19.9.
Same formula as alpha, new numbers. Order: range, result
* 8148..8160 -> 20.4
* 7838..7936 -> 19.2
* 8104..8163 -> 20.7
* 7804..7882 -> 20.6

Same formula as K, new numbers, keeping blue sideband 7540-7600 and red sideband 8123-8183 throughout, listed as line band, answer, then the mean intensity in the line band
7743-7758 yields -0.5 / 20.4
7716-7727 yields -0.4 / 20.4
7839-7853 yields -0.6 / 20.8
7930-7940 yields 0.9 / 18.3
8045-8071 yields 1.2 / 19.5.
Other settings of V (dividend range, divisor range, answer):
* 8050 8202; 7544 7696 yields 1.03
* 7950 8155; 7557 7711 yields 1.02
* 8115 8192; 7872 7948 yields 1.10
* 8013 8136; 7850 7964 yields 1.05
